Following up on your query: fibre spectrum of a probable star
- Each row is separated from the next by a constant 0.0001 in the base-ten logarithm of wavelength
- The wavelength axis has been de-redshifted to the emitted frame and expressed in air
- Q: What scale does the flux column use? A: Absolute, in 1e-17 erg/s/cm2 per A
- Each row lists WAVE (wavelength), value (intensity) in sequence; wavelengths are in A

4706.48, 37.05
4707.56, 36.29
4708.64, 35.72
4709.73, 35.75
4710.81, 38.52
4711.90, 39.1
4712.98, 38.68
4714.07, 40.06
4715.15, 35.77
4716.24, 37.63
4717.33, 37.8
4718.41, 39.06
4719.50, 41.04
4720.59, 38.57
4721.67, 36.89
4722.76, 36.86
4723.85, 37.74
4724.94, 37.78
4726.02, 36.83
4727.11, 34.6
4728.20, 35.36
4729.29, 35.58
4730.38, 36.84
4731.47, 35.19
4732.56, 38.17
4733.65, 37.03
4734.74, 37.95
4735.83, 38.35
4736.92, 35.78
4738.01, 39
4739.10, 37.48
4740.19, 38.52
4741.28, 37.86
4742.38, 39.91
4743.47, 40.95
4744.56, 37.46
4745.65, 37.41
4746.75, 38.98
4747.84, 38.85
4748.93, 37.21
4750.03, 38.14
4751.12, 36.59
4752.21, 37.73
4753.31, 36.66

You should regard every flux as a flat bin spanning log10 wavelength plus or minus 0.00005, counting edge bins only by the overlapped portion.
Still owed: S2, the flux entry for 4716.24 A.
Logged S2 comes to 37.63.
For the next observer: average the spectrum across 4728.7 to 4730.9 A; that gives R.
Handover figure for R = 36.2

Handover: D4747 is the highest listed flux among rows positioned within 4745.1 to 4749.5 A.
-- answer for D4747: 38.98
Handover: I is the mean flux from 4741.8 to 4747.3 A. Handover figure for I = 38.9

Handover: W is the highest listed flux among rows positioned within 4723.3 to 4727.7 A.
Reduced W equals 37.78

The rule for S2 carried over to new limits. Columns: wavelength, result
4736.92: 35.78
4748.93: 37.21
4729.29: 35.58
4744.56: 37.46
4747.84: 38.85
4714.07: 40.06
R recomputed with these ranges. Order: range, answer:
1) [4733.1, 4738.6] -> 37.6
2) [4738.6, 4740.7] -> 38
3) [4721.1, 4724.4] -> 37.2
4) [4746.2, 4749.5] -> 38.3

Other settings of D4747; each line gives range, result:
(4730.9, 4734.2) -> 38.17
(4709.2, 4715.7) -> 40.06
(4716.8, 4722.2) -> 41.04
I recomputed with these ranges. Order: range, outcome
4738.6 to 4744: 38.9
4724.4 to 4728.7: 36.2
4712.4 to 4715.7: 38.2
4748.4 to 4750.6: 37.6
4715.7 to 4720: 38.9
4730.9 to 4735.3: 37.1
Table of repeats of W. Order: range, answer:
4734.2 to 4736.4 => 38.35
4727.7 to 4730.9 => 36.84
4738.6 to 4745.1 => 40.95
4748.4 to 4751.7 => 38.14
